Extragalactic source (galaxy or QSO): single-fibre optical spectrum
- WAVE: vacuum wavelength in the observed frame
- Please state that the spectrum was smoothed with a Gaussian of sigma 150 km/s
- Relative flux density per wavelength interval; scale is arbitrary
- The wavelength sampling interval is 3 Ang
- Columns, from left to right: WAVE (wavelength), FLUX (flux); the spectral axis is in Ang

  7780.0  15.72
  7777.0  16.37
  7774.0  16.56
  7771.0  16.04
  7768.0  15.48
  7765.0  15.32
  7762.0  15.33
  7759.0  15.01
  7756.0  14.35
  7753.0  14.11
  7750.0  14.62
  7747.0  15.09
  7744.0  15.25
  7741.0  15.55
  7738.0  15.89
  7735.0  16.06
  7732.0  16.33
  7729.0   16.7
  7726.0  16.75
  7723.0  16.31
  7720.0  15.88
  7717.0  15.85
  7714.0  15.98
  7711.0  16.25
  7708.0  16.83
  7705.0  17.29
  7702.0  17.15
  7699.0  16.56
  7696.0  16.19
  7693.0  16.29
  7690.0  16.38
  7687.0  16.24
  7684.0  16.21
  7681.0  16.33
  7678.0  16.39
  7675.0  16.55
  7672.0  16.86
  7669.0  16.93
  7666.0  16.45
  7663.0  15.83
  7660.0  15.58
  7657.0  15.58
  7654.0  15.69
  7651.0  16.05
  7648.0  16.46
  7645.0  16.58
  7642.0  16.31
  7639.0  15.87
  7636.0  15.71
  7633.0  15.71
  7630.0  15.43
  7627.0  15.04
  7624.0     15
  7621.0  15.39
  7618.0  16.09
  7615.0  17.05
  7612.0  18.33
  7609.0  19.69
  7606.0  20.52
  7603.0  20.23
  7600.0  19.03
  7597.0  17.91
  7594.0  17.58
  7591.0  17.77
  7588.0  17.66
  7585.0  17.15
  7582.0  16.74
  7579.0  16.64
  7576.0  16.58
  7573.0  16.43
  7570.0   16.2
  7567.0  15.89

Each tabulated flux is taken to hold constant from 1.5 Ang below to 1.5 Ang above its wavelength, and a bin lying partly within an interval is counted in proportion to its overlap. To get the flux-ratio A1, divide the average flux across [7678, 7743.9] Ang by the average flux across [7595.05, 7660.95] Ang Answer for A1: 1.0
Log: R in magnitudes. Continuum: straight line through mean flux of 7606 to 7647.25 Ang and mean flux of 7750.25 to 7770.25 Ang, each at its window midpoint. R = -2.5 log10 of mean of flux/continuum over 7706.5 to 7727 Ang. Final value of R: -0.05 mag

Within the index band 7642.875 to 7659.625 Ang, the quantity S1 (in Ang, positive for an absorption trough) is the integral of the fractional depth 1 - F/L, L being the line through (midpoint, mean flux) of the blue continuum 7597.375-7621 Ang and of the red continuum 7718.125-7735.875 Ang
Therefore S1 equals 1.6 Ang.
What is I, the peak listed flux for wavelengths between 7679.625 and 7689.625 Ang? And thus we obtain 16.33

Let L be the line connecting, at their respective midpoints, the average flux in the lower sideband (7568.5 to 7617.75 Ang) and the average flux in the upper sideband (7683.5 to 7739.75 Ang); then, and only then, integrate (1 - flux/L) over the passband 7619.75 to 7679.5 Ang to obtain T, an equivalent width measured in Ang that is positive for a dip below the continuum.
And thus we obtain 4.0 Ang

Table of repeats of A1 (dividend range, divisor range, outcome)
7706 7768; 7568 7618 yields 0.88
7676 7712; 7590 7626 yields 0.93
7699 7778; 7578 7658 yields 0.94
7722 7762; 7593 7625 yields 0.87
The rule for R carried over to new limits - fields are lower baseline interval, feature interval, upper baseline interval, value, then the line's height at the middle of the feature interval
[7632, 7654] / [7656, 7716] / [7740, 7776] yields -0.04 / 15.8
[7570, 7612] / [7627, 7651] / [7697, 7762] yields 0.08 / 17.2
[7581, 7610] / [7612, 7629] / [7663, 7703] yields 0.12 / 17.9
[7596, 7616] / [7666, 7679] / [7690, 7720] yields 0.04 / 17.3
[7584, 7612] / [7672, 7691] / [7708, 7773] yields 0.03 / 16.9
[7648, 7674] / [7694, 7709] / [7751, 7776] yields -0.07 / 15.8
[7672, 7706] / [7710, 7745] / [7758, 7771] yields -0.01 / 15.9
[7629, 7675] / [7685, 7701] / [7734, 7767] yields -0.04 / 15.7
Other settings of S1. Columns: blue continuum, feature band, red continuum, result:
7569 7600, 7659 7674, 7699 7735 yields 0.3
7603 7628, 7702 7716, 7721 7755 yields -0.5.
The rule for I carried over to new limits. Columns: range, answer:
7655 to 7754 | 17.29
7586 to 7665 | 20.52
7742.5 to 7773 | 16.04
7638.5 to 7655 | 16.58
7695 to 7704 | 17.15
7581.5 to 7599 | 17.91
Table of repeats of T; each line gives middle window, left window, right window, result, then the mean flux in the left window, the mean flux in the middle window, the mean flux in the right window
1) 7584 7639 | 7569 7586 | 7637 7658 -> -3.00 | 16.6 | 17.3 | 16.1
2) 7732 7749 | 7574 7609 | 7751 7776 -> 0.05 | 18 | 15.6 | 15.3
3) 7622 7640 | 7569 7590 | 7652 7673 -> 1.02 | 16.8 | 15.4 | 16.1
